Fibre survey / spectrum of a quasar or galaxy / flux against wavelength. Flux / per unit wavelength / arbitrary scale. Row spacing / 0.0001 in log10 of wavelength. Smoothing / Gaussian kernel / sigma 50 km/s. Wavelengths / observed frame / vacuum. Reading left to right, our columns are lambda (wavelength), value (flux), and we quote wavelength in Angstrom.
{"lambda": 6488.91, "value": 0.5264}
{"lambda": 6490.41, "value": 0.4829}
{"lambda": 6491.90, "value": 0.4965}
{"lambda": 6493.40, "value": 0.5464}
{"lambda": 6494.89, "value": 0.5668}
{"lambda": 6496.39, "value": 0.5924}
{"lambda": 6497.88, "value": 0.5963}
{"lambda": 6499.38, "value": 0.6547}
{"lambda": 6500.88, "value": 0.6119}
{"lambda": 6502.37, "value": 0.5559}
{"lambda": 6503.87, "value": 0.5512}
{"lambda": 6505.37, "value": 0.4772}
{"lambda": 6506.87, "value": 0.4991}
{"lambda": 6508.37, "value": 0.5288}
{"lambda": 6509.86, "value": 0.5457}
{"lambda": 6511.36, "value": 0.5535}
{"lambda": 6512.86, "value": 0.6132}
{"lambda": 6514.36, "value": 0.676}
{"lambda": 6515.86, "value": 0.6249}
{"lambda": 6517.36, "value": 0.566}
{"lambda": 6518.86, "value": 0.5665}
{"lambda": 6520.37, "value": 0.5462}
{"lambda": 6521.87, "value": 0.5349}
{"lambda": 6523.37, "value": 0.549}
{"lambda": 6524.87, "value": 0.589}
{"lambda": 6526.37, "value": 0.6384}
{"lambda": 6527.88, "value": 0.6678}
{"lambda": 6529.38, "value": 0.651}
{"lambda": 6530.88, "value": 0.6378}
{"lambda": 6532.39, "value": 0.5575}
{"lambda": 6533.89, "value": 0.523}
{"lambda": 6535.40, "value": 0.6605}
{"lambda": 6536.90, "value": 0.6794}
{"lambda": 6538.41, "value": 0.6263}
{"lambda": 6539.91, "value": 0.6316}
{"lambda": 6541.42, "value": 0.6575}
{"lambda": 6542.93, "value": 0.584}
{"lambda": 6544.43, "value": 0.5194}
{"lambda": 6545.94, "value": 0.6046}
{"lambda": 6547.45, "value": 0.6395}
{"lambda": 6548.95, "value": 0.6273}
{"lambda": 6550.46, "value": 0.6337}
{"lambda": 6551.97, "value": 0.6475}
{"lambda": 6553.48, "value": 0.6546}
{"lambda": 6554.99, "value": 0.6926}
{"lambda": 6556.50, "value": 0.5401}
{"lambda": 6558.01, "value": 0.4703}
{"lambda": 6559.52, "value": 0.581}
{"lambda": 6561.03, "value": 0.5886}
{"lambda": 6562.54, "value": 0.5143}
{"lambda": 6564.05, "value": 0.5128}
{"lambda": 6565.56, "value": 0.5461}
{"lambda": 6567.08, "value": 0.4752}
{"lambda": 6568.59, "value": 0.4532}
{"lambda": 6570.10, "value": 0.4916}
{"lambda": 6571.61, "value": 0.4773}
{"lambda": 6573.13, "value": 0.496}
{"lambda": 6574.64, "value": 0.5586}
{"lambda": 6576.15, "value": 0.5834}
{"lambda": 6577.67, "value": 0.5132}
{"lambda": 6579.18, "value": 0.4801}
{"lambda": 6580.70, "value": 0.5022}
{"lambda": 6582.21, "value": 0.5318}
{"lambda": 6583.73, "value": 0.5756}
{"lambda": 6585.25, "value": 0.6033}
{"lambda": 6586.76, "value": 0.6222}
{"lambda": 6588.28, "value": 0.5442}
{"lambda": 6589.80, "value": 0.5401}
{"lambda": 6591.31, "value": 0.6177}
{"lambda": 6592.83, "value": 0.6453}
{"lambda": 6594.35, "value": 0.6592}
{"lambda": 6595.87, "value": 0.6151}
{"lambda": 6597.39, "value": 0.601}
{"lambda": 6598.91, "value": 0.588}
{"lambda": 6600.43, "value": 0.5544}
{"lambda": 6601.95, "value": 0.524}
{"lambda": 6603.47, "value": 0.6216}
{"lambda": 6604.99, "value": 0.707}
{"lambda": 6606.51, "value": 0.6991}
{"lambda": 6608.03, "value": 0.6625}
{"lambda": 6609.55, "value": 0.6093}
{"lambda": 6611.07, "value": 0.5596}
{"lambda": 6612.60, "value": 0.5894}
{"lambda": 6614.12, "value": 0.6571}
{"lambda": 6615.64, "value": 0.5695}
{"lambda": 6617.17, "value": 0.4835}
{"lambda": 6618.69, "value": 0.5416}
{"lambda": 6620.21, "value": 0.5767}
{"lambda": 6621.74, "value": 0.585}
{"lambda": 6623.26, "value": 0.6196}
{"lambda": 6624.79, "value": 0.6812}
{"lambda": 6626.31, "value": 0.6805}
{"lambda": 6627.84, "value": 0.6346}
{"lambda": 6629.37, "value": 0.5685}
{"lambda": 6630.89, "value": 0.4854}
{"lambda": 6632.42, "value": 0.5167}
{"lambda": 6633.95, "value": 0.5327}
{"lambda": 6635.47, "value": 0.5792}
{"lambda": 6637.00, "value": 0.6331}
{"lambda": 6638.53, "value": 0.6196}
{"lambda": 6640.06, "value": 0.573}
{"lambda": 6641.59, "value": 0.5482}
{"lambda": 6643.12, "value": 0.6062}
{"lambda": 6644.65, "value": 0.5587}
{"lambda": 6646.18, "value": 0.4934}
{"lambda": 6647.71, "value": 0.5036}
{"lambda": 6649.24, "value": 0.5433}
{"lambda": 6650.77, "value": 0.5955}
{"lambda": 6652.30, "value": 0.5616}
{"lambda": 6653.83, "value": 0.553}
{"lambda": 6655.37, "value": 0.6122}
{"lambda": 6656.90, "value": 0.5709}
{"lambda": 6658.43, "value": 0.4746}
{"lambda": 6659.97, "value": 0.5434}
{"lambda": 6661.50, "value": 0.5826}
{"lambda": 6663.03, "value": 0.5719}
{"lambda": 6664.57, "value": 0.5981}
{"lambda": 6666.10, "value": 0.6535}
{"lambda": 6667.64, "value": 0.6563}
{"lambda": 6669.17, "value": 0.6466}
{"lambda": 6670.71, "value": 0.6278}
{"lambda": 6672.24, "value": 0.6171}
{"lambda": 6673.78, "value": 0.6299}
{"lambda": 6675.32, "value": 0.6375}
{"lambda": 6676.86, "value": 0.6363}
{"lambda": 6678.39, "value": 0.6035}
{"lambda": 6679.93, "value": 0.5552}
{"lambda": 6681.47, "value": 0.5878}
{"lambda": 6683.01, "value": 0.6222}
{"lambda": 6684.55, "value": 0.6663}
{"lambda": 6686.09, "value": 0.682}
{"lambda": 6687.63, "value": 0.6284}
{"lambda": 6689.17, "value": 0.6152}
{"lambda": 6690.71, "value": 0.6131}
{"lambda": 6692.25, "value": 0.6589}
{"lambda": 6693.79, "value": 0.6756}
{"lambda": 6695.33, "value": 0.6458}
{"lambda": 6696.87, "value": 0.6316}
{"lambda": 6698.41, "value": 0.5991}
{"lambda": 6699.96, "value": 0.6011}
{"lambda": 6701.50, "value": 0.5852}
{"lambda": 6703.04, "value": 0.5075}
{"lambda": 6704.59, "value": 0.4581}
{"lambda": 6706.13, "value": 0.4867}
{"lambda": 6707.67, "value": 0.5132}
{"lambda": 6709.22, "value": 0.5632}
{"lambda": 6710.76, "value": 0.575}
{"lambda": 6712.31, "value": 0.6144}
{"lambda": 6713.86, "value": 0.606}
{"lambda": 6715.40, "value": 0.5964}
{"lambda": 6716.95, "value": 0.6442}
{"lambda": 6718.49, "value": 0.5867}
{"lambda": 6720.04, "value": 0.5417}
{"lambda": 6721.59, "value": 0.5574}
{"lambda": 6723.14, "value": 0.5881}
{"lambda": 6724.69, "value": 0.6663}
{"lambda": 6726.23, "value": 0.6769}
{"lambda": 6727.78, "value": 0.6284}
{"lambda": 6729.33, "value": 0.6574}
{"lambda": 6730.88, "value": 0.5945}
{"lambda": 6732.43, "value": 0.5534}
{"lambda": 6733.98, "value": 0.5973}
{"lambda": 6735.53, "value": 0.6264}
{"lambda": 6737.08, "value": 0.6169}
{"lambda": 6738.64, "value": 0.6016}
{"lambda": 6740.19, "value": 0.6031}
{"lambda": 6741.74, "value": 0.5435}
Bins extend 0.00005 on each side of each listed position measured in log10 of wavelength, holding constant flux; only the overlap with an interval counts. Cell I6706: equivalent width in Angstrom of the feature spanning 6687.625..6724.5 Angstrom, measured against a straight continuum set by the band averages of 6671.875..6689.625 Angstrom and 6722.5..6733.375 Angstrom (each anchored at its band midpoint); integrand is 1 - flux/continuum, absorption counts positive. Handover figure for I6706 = 2.1 Angstrom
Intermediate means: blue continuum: 0.623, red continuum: 0.624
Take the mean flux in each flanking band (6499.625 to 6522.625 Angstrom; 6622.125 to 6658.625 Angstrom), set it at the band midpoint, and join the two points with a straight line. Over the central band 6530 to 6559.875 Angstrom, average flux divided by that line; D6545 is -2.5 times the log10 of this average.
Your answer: -0.08 mag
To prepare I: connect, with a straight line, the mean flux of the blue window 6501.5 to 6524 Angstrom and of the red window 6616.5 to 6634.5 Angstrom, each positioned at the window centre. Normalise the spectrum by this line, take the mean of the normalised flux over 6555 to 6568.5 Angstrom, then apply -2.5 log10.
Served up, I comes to 0.07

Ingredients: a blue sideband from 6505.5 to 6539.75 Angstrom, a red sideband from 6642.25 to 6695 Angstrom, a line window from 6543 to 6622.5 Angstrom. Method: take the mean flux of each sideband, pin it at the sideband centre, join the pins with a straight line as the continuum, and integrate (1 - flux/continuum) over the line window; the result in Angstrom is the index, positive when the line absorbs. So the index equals 2.7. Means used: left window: 0.591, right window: 0.6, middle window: 0.575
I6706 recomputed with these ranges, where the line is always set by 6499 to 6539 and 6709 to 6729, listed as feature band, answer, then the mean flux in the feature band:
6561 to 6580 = 2.58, 0.512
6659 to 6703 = -1.13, 0.618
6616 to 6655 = 1.75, 0.571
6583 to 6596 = -0.17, 0.602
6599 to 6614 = -0.48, 0.615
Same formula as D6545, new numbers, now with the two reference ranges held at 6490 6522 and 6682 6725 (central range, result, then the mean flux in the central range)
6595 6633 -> -0.03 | 0.598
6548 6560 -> -0.06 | 0.607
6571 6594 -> 0.04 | 0.555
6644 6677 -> 0.01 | 0.584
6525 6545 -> -0.09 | 0.618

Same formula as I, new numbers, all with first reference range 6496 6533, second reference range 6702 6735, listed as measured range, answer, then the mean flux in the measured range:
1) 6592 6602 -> -0.04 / 0.603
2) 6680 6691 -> -0.08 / 0.626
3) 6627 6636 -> 0.06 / 0.553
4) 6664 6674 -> -0.09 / 0.634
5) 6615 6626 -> 0.00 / 0.584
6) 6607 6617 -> -0.04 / 0.603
